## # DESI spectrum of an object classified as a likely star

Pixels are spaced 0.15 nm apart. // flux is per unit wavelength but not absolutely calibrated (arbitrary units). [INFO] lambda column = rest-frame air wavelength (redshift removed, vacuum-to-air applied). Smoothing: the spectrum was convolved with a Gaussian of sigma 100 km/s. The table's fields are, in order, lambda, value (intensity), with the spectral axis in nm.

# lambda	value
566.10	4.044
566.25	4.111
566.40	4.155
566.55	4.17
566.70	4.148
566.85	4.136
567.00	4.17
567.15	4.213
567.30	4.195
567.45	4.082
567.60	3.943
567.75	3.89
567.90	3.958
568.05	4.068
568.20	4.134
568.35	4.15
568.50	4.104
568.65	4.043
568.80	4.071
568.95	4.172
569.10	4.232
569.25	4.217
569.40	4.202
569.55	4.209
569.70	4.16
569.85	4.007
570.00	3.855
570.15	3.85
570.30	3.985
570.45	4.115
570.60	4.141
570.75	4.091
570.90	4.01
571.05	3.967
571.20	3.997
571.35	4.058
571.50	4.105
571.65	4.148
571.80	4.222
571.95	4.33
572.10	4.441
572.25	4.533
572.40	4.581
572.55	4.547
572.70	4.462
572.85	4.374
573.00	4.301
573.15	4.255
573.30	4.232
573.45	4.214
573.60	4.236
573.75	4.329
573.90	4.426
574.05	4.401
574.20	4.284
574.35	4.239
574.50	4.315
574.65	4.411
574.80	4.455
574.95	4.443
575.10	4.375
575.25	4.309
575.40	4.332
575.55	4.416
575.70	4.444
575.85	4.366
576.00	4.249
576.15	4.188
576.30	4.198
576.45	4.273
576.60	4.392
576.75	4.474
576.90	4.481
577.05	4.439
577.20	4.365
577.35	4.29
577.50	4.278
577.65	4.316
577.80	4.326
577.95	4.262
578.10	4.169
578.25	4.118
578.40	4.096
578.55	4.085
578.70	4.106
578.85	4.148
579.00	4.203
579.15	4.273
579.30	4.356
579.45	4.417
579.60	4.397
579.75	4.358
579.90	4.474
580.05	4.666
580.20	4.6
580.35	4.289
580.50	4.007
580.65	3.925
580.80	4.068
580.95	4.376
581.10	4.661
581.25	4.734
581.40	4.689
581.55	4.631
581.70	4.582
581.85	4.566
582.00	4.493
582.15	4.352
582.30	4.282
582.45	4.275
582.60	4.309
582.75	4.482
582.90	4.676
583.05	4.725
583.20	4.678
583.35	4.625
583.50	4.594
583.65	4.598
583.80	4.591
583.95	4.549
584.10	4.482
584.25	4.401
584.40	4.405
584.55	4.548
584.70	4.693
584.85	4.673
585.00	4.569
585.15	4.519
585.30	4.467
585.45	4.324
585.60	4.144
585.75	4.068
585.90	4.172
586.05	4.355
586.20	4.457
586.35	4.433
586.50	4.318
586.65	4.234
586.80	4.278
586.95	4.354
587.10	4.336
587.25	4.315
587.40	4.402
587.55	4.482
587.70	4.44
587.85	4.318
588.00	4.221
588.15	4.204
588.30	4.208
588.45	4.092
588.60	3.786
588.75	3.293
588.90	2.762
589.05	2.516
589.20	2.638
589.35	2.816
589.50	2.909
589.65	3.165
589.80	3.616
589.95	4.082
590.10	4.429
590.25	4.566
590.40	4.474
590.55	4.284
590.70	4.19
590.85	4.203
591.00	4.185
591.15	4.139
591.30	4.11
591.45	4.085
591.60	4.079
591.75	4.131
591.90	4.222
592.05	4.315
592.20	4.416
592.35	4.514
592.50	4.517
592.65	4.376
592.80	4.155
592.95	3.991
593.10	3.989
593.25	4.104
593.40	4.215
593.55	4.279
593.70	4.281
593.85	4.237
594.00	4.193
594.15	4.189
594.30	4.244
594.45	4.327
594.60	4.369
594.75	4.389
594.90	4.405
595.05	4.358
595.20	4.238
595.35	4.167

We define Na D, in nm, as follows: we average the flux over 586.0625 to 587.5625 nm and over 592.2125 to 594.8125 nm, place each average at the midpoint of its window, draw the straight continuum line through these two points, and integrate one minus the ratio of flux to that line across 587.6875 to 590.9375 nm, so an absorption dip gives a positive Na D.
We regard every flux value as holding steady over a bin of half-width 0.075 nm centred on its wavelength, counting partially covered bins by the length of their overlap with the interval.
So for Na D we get 0.41 nm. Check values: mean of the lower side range 4.36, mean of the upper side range 4.26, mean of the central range 3.77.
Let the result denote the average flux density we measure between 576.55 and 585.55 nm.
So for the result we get 4.41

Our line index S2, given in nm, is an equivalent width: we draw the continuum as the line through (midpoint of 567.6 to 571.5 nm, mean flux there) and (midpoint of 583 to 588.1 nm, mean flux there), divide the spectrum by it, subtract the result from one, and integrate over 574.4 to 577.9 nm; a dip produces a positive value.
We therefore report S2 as -0.11 nm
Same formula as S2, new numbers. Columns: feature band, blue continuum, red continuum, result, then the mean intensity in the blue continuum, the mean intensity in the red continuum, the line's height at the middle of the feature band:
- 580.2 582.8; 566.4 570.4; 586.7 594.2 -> -0.22 nm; 4.09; 4.04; 4.06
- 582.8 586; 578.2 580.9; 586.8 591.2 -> -0.33 nm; 4.26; 3.92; 4.08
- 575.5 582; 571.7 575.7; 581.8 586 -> 0.11 nm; 4.36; 4.47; 4.42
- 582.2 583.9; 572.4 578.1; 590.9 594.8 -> -0.09 nm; 4.34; 4.23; 4.29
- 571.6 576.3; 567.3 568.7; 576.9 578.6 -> -0.19 nm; 4.05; 4.26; 4.18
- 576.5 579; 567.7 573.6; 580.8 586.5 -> 0.04 nm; 4.17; 4.48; 4.34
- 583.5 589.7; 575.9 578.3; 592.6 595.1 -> 0.21 nm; 4.3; 4.24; 4.27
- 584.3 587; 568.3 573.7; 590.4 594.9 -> -0.11 nm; 4.18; 4.24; 4.22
